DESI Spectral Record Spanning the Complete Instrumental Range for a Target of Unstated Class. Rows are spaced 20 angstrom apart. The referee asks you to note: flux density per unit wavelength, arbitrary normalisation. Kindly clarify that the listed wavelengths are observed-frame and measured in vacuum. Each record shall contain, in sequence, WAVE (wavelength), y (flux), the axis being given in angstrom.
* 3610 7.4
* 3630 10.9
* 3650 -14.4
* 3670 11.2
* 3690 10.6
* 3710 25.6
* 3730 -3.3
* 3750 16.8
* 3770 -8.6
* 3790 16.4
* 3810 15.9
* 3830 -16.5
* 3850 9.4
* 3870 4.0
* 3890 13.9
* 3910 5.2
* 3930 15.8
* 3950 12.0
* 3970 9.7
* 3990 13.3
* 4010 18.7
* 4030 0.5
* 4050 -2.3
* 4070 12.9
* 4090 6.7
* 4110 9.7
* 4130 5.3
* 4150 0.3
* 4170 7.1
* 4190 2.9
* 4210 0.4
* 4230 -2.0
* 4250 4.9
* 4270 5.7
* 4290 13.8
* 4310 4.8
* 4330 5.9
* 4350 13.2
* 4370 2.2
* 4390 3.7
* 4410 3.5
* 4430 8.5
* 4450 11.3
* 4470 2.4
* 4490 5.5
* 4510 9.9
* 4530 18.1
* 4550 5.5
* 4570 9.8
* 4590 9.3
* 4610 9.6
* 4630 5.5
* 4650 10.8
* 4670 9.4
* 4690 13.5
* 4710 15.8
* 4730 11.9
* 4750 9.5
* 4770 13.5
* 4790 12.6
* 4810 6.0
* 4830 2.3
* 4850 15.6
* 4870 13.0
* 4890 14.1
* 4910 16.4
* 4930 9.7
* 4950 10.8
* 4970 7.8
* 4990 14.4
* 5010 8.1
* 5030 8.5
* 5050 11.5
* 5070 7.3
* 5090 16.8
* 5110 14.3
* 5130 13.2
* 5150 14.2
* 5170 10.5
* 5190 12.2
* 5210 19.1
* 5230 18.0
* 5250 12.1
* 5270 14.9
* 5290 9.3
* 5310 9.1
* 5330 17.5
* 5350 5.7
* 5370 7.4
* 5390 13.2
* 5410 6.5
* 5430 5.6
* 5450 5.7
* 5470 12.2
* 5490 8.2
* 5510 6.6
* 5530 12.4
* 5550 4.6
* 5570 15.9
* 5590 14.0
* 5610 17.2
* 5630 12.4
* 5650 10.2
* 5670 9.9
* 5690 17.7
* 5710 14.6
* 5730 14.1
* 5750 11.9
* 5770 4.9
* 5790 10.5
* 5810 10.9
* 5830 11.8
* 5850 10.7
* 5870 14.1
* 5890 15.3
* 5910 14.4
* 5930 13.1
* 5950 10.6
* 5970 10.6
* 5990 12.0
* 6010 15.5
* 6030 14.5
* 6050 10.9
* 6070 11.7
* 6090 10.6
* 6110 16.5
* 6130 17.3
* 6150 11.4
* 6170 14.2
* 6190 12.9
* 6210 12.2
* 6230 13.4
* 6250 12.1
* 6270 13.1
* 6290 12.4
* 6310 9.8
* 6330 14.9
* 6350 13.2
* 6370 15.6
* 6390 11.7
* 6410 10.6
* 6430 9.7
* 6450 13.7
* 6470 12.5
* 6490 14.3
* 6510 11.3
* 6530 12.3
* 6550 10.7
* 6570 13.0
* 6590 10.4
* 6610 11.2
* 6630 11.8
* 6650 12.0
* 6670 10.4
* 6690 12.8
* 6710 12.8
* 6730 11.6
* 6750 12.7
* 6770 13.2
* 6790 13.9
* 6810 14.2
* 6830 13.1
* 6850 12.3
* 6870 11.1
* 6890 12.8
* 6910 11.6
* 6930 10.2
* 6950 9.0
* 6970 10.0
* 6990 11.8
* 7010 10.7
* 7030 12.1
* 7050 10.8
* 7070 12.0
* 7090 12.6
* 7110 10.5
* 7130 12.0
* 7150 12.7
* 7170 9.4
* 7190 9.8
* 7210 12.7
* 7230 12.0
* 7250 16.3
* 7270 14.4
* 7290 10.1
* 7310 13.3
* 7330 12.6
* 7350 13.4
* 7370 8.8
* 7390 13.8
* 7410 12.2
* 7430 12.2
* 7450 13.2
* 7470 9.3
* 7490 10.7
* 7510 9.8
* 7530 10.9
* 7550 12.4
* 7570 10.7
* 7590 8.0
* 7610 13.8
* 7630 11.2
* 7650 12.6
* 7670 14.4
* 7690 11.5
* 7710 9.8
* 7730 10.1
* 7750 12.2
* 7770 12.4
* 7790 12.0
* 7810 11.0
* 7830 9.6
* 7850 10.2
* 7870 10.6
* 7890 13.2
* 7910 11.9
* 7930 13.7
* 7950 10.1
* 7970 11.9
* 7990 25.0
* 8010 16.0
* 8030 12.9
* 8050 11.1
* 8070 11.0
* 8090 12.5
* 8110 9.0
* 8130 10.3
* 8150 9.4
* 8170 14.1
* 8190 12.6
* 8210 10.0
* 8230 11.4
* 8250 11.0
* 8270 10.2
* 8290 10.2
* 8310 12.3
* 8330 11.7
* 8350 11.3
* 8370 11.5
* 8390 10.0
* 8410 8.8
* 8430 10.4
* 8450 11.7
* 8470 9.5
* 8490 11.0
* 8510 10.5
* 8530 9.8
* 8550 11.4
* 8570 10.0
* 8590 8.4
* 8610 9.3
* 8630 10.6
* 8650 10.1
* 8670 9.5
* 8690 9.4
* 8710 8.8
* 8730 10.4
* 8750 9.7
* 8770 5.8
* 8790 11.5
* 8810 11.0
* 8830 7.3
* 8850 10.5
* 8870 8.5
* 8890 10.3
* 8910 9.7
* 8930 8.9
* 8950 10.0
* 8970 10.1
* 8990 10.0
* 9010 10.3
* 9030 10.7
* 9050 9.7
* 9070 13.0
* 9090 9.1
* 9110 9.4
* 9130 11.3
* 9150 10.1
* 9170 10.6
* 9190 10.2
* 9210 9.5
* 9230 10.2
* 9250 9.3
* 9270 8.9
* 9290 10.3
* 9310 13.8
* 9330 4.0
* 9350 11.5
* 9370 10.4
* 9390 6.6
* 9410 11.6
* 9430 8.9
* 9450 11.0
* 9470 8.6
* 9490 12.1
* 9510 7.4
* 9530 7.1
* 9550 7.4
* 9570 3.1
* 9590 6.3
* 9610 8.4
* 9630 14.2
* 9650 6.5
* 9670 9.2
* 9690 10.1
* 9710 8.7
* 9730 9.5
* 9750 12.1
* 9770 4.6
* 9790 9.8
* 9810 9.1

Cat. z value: 0.22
